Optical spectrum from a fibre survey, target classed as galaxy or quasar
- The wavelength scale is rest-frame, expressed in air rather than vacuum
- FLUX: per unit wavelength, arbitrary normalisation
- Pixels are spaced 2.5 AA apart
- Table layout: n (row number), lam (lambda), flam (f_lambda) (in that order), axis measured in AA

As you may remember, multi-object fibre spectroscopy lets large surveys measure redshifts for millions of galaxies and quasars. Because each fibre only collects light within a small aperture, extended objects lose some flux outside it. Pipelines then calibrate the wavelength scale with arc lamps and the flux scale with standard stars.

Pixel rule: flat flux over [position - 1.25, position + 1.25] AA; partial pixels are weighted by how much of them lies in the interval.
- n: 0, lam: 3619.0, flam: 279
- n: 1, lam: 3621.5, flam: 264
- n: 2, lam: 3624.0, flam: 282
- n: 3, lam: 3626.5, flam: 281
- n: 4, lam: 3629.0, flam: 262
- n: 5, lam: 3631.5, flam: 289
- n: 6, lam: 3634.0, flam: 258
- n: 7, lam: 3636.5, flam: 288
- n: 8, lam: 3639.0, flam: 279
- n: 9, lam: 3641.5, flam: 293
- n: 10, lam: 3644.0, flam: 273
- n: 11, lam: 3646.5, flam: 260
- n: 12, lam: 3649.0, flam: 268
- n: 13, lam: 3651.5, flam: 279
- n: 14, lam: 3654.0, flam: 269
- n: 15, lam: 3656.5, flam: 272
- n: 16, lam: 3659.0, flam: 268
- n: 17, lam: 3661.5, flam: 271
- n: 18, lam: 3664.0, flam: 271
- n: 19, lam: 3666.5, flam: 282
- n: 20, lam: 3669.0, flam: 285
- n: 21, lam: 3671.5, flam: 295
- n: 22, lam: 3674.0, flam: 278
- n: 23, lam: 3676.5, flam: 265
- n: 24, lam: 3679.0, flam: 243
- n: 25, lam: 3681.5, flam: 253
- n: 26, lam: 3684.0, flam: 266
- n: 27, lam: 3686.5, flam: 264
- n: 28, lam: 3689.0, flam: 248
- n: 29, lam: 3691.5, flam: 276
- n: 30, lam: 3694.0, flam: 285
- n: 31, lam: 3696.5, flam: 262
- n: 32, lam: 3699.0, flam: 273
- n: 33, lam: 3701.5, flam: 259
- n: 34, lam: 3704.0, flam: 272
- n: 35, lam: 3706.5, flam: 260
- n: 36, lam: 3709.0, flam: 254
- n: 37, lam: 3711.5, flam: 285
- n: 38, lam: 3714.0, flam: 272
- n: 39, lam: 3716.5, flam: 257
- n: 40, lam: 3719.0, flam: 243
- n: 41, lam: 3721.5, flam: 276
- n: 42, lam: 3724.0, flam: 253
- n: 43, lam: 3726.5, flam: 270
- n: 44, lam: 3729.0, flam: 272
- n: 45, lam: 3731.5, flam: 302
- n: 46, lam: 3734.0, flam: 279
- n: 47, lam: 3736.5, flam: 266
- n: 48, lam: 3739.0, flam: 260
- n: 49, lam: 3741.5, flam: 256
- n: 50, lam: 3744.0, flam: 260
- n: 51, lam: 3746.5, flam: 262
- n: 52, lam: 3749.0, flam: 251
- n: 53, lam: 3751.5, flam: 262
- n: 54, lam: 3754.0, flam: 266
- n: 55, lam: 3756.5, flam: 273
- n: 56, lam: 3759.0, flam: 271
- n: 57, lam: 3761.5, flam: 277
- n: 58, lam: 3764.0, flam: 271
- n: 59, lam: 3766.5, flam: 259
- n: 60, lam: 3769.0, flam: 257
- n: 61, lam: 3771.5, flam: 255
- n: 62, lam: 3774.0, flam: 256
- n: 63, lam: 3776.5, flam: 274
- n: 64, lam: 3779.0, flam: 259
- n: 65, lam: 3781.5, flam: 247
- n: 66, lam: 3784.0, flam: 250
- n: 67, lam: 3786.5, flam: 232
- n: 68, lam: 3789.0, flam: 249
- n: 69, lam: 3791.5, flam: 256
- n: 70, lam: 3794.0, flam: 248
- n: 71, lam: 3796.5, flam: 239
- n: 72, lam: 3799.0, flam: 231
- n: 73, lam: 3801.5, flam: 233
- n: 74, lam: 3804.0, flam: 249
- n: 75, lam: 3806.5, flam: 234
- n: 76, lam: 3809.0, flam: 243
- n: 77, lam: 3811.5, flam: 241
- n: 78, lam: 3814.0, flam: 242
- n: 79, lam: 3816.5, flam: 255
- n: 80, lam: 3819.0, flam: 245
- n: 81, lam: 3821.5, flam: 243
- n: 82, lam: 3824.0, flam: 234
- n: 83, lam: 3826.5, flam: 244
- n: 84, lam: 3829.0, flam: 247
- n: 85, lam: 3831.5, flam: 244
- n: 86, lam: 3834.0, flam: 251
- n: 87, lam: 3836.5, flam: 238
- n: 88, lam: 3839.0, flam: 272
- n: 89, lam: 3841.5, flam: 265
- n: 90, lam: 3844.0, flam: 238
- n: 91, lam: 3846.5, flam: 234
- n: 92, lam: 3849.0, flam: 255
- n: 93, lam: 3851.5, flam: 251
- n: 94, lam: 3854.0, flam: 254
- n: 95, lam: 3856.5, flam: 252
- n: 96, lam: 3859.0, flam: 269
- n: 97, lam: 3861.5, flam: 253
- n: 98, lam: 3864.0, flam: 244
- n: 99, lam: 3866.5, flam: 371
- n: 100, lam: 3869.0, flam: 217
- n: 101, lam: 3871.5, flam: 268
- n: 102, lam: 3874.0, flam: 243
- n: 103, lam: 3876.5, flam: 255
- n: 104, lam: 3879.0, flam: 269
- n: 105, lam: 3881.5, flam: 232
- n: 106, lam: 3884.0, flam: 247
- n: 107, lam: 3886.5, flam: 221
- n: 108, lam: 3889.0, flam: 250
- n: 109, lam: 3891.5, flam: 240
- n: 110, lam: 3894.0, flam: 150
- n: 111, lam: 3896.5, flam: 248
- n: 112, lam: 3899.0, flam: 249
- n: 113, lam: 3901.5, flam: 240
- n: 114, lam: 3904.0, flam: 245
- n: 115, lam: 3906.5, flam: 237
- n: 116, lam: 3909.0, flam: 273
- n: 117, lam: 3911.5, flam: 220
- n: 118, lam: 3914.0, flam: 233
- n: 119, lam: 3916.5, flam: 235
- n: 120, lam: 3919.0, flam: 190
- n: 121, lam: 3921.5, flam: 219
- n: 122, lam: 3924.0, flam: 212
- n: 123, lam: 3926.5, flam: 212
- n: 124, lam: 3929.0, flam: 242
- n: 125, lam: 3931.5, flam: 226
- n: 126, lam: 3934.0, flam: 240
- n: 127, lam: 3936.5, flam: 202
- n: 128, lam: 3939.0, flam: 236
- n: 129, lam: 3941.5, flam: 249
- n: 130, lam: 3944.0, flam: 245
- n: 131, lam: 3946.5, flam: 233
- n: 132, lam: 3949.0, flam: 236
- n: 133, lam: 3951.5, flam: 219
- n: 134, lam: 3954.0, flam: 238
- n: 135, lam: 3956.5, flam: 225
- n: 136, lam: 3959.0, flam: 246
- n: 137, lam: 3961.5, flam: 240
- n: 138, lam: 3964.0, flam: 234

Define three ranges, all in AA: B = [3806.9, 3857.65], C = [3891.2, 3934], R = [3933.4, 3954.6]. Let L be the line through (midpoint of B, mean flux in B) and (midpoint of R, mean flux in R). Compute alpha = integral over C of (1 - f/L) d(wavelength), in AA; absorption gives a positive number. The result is 1.6 AA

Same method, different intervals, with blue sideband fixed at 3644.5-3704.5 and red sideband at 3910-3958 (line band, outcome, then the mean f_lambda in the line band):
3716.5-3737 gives -0.68 AA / 269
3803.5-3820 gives 0.21 AA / 244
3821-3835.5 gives 0.04 AA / 244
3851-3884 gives -2.98 AA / 260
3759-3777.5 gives -0.75 AA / 264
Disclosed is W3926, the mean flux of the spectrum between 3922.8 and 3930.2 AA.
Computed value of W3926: 222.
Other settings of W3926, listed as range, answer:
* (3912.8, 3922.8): 219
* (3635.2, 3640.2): 283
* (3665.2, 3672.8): 287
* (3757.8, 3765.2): 273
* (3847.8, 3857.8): 253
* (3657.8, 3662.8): 270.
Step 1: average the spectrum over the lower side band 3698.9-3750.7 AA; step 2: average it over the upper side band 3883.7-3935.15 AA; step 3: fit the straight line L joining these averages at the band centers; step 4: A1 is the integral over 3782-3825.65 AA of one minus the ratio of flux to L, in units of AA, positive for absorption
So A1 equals 1.3 AA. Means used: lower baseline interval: 266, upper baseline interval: 230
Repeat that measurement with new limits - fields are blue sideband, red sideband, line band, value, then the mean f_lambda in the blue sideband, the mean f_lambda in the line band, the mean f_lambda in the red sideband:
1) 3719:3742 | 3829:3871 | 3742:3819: 3.16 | 269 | 253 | 257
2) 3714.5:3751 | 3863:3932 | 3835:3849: -0.13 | 265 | 250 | 239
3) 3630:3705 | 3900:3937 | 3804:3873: -2.71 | 271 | 252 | 229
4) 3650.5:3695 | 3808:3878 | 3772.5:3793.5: 0.50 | 270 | 253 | 253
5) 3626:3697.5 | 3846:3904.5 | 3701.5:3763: -0.57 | 272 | 266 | 248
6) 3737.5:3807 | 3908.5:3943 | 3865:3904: -1.99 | 255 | 247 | 227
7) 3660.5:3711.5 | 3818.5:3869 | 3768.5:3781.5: 0.07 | 268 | 259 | 254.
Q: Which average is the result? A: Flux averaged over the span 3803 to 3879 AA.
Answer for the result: 252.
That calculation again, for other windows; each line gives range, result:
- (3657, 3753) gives 267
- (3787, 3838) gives 243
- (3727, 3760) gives 268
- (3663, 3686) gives 271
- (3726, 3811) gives 258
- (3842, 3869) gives 260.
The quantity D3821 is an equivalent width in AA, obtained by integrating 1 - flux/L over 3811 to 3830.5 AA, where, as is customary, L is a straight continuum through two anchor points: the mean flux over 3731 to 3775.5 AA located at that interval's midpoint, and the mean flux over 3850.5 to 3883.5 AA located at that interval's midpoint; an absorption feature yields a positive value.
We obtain 1.3 AA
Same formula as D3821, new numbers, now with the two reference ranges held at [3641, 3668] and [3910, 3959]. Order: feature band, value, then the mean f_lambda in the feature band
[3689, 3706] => -0.20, 269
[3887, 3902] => 0.36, 229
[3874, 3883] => -0.53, 251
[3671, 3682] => 0.14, 266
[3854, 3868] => -2.05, 275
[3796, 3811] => 0.63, 238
